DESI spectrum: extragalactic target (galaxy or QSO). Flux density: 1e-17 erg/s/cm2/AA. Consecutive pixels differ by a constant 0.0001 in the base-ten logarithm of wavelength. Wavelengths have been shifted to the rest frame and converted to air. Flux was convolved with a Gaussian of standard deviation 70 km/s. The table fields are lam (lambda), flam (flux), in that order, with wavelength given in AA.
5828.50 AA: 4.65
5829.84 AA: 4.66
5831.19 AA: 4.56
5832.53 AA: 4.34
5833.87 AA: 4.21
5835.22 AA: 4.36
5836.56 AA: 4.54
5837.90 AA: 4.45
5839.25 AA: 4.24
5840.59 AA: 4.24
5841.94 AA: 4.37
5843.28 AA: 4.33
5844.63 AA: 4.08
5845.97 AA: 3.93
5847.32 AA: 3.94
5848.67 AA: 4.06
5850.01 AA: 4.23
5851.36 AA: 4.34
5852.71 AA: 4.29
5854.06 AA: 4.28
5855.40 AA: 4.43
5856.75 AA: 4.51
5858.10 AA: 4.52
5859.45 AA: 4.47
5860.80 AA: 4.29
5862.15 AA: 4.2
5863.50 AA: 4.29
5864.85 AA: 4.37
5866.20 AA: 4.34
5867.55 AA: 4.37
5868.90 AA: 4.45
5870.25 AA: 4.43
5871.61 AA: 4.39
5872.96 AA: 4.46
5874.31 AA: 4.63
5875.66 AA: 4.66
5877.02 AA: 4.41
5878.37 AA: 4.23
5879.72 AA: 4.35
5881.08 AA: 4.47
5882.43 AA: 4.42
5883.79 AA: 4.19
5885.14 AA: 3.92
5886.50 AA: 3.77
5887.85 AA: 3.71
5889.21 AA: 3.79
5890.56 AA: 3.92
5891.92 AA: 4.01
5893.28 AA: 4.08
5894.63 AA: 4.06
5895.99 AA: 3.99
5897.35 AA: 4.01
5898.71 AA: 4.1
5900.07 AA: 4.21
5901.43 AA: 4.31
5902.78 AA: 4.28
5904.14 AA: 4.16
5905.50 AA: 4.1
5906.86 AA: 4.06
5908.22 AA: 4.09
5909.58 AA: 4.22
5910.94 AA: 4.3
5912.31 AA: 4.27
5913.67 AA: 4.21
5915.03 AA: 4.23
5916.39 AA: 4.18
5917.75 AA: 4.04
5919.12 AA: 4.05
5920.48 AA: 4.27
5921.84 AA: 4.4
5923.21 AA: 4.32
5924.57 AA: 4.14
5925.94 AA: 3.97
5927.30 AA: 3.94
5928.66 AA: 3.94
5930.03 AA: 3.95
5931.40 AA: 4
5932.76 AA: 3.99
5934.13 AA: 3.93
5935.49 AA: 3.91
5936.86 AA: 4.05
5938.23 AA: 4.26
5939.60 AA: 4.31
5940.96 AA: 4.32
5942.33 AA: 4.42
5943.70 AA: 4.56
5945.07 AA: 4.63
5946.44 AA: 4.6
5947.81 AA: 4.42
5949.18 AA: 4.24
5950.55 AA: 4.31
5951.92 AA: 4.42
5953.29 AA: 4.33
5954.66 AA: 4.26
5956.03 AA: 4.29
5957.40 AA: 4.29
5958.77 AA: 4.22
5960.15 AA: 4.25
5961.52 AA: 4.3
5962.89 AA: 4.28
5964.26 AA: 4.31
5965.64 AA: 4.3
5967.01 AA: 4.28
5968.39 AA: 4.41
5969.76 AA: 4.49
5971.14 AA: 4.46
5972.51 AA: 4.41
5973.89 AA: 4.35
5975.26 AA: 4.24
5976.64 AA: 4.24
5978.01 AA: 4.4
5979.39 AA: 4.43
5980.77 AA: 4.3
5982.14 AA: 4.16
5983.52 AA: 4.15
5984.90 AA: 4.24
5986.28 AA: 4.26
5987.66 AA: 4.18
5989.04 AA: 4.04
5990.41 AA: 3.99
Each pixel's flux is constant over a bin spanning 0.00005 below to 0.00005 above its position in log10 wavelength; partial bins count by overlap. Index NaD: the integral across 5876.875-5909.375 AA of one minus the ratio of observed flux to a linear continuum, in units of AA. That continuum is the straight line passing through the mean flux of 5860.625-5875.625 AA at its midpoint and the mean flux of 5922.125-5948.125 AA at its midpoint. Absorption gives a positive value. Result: 1.6 AA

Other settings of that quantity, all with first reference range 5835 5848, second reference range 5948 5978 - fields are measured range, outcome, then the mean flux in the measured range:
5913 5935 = 1.03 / 4.1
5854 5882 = -0.98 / 4.41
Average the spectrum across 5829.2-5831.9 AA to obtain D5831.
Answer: 4.6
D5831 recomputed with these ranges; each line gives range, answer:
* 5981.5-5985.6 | 4.18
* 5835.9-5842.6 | 4.37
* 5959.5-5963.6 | 4.29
